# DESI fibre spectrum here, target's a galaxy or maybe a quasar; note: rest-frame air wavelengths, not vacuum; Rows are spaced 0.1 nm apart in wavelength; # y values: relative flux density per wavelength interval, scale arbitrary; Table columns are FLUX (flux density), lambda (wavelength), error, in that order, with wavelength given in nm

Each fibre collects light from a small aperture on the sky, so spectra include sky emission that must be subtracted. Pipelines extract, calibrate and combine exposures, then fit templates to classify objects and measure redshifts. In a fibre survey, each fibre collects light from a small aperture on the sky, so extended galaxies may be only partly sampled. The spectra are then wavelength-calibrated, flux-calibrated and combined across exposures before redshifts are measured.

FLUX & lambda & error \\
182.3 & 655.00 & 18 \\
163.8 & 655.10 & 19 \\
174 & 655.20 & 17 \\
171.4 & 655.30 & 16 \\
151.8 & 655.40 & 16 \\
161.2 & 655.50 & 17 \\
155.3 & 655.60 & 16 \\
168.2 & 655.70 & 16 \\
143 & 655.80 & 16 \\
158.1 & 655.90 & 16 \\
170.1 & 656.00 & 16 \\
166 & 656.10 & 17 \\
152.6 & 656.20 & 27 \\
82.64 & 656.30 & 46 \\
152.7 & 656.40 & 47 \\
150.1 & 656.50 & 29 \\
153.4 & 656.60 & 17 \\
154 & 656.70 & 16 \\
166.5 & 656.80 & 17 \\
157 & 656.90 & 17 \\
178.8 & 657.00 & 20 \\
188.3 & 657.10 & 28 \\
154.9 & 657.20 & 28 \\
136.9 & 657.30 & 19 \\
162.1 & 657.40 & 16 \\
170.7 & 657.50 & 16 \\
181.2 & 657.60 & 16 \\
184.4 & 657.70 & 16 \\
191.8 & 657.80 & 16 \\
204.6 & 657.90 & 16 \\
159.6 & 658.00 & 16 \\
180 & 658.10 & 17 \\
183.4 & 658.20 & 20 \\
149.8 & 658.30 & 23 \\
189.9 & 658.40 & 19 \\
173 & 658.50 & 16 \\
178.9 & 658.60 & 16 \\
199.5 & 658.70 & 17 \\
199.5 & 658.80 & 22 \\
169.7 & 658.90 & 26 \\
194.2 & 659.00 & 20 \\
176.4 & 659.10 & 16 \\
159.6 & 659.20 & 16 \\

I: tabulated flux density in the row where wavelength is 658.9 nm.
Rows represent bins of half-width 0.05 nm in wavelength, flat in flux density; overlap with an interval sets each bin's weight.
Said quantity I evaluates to 169.7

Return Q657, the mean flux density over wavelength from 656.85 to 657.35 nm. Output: 163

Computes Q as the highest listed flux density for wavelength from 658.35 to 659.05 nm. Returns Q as 199.5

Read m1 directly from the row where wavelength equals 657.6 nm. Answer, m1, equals 181.2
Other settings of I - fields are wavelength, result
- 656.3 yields 82.64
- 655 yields 182.3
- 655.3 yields 171.4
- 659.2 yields 159.6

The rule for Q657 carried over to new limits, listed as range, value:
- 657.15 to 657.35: 146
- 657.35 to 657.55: 166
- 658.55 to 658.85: 193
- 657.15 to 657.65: 161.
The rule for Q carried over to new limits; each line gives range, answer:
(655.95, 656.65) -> 170.1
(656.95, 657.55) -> 188.3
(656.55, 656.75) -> 154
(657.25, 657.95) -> 204.6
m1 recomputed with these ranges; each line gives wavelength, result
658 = 159.6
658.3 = 149.8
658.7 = 199.5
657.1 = 188.3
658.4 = 189.9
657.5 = 170.7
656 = 170.1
